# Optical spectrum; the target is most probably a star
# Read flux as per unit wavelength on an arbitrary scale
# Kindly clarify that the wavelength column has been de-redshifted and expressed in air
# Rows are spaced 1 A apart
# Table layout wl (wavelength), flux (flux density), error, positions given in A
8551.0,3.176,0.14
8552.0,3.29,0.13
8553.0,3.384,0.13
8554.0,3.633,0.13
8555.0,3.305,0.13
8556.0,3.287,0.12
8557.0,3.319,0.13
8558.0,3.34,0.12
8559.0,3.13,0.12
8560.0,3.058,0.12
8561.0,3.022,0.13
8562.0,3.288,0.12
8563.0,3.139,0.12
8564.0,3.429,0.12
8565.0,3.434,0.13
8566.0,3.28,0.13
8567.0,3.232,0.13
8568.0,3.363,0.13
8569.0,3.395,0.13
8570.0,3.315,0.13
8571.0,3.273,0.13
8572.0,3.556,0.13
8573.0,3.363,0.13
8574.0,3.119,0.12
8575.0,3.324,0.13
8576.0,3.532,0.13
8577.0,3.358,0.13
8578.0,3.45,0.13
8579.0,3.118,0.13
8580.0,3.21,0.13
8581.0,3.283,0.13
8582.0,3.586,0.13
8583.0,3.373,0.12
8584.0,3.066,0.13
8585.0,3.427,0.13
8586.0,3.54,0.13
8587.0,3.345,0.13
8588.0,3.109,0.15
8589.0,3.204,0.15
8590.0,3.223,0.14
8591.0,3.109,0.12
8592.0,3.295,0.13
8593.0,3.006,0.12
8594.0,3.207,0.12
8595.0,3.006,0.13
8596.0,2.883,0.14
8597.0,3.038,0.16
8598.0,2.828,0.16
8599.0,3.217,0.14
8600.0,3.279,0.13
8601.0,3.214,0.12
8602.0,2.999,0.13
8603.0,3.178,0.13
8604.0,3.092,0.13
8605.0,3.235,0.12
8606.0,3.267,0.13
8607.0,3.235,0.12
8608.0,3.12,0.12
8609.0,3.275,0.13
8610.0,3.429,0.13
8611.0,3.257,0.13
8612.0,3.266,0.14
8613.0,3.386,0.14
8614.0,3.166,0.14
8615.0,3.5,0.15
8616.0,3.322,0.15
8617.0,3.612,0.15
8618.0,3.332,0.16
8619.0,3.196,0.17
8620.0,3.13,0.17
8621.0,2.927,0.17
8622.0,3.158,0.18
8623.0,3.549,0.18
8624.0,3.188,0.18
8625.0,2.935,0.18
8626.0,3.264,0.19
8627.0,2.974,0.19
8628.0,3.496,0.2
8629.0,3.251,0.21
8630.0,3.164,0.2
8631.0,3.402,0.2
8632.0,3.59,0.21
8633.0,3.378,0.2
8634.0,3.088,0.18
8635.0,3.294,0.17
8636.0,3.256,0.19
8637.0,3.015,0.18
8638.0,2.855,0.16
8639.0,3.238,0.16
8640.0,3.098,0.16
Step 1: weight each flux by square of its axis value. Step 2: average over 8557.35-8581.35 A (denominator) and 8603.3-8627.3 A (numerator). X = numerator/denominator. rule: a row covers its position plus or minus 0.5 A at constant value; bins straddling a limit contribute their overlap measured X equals 1.00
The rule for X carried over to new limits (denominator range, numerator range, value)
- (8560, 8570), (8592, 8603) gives 0.95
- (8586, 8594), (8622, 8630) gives 1.01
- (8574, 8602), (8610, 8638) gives 1.02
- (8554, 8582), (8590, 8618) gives 0.98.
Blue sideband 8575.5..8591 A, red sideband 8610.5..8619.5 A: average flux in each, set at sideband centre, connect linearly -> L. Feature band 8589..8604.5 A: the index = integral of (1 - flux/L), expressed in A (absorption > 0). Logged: 1.01 A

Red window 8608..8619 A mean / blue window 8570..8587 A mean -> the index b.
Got 1.00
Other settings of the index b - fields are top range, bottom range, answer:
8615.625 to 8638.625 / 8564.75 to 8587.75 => 0.97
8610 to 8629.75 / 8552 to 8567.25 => 0.99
